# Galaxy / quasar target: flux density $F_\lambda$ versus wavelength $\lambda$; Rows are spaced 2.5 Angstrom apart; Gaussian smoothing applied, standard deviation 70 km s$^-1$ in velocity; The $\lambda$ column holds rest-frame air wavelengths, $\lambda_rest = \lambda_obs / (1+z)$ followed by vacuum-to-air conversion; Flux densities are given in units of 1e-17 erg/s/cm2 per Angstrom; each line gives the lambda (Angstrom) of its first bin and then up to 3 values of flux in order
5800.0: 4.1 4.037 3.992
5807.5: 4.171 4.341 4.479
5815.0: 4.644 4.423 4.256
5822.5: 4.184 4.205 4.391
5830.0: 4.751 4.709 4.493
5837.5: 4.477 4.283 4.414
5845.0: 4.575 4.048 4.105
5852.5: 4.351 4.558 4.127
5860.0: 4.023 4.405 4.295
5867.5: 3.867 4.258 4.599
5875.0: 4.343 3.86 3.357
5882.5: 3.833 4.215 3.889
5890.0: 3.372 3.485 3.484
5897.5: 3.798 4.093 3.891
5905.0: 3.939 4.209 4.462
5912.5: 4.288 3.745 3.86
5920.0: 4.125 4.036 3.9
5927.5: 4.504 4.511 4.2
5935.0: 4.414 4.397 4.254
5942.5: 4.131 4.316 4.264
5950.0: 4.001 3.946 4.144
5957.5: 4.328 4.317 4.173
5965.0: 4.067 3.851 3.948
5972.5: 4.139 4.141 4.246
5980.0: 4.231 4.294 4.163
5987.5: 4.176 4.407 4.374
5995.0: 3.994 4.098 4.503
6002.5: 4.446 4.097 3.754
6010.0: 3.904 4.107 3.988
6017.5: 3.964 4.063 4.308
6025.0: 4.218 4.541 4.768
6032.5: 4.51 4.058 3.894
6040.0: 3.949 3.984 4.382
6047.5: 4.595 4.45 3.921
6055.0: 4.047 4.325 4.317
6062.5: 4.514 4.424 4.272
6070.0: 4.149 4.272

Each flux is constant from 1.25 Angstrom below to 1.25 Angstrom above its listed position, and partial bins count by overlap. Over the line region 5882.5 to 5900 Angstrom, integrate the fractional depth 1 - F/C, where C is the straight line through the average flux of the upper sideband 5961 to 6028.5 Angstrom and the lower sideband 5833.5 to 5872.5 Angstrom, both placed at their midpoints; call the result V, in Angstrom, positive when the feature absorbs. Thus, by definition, 2.1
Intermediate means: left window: 4.3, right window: 4.15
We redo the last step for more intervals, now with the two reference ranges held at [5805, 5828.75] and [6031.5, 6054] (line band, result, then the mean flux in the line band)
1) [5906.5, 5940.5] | 0.43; 4.21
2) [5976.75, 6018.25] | 0.52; 4.16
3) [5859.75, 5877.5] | 0.22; 4.24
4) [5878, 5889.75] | 1.36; 3.79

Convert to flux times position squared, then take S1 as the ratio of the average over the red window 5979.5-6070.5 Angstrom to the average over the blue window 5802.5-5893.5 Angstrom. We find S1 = 1.06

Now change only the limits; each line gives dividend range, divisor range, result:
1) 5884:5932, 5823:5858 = 0.93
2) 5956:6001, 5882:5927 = 1.09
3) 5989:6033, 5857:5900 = 1.12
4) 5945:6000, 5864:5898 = 1.10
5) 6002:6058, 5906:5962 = 1.03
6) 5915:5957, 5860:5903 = 1.08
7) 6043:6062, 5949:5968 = 1.08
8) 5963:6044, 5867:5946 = 1.06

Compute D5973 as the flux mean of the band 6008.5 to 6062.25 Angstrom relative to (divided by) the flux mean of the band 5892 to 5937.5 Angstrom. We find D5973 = 1.0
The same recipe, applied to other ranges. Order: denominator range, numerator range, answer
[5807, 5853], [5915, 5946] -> 0.96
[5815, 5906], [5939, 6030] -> 1.00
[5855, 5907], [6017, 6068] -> 1.07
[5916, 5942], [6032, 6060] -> 0.99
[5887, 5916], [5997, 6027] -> 1.06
